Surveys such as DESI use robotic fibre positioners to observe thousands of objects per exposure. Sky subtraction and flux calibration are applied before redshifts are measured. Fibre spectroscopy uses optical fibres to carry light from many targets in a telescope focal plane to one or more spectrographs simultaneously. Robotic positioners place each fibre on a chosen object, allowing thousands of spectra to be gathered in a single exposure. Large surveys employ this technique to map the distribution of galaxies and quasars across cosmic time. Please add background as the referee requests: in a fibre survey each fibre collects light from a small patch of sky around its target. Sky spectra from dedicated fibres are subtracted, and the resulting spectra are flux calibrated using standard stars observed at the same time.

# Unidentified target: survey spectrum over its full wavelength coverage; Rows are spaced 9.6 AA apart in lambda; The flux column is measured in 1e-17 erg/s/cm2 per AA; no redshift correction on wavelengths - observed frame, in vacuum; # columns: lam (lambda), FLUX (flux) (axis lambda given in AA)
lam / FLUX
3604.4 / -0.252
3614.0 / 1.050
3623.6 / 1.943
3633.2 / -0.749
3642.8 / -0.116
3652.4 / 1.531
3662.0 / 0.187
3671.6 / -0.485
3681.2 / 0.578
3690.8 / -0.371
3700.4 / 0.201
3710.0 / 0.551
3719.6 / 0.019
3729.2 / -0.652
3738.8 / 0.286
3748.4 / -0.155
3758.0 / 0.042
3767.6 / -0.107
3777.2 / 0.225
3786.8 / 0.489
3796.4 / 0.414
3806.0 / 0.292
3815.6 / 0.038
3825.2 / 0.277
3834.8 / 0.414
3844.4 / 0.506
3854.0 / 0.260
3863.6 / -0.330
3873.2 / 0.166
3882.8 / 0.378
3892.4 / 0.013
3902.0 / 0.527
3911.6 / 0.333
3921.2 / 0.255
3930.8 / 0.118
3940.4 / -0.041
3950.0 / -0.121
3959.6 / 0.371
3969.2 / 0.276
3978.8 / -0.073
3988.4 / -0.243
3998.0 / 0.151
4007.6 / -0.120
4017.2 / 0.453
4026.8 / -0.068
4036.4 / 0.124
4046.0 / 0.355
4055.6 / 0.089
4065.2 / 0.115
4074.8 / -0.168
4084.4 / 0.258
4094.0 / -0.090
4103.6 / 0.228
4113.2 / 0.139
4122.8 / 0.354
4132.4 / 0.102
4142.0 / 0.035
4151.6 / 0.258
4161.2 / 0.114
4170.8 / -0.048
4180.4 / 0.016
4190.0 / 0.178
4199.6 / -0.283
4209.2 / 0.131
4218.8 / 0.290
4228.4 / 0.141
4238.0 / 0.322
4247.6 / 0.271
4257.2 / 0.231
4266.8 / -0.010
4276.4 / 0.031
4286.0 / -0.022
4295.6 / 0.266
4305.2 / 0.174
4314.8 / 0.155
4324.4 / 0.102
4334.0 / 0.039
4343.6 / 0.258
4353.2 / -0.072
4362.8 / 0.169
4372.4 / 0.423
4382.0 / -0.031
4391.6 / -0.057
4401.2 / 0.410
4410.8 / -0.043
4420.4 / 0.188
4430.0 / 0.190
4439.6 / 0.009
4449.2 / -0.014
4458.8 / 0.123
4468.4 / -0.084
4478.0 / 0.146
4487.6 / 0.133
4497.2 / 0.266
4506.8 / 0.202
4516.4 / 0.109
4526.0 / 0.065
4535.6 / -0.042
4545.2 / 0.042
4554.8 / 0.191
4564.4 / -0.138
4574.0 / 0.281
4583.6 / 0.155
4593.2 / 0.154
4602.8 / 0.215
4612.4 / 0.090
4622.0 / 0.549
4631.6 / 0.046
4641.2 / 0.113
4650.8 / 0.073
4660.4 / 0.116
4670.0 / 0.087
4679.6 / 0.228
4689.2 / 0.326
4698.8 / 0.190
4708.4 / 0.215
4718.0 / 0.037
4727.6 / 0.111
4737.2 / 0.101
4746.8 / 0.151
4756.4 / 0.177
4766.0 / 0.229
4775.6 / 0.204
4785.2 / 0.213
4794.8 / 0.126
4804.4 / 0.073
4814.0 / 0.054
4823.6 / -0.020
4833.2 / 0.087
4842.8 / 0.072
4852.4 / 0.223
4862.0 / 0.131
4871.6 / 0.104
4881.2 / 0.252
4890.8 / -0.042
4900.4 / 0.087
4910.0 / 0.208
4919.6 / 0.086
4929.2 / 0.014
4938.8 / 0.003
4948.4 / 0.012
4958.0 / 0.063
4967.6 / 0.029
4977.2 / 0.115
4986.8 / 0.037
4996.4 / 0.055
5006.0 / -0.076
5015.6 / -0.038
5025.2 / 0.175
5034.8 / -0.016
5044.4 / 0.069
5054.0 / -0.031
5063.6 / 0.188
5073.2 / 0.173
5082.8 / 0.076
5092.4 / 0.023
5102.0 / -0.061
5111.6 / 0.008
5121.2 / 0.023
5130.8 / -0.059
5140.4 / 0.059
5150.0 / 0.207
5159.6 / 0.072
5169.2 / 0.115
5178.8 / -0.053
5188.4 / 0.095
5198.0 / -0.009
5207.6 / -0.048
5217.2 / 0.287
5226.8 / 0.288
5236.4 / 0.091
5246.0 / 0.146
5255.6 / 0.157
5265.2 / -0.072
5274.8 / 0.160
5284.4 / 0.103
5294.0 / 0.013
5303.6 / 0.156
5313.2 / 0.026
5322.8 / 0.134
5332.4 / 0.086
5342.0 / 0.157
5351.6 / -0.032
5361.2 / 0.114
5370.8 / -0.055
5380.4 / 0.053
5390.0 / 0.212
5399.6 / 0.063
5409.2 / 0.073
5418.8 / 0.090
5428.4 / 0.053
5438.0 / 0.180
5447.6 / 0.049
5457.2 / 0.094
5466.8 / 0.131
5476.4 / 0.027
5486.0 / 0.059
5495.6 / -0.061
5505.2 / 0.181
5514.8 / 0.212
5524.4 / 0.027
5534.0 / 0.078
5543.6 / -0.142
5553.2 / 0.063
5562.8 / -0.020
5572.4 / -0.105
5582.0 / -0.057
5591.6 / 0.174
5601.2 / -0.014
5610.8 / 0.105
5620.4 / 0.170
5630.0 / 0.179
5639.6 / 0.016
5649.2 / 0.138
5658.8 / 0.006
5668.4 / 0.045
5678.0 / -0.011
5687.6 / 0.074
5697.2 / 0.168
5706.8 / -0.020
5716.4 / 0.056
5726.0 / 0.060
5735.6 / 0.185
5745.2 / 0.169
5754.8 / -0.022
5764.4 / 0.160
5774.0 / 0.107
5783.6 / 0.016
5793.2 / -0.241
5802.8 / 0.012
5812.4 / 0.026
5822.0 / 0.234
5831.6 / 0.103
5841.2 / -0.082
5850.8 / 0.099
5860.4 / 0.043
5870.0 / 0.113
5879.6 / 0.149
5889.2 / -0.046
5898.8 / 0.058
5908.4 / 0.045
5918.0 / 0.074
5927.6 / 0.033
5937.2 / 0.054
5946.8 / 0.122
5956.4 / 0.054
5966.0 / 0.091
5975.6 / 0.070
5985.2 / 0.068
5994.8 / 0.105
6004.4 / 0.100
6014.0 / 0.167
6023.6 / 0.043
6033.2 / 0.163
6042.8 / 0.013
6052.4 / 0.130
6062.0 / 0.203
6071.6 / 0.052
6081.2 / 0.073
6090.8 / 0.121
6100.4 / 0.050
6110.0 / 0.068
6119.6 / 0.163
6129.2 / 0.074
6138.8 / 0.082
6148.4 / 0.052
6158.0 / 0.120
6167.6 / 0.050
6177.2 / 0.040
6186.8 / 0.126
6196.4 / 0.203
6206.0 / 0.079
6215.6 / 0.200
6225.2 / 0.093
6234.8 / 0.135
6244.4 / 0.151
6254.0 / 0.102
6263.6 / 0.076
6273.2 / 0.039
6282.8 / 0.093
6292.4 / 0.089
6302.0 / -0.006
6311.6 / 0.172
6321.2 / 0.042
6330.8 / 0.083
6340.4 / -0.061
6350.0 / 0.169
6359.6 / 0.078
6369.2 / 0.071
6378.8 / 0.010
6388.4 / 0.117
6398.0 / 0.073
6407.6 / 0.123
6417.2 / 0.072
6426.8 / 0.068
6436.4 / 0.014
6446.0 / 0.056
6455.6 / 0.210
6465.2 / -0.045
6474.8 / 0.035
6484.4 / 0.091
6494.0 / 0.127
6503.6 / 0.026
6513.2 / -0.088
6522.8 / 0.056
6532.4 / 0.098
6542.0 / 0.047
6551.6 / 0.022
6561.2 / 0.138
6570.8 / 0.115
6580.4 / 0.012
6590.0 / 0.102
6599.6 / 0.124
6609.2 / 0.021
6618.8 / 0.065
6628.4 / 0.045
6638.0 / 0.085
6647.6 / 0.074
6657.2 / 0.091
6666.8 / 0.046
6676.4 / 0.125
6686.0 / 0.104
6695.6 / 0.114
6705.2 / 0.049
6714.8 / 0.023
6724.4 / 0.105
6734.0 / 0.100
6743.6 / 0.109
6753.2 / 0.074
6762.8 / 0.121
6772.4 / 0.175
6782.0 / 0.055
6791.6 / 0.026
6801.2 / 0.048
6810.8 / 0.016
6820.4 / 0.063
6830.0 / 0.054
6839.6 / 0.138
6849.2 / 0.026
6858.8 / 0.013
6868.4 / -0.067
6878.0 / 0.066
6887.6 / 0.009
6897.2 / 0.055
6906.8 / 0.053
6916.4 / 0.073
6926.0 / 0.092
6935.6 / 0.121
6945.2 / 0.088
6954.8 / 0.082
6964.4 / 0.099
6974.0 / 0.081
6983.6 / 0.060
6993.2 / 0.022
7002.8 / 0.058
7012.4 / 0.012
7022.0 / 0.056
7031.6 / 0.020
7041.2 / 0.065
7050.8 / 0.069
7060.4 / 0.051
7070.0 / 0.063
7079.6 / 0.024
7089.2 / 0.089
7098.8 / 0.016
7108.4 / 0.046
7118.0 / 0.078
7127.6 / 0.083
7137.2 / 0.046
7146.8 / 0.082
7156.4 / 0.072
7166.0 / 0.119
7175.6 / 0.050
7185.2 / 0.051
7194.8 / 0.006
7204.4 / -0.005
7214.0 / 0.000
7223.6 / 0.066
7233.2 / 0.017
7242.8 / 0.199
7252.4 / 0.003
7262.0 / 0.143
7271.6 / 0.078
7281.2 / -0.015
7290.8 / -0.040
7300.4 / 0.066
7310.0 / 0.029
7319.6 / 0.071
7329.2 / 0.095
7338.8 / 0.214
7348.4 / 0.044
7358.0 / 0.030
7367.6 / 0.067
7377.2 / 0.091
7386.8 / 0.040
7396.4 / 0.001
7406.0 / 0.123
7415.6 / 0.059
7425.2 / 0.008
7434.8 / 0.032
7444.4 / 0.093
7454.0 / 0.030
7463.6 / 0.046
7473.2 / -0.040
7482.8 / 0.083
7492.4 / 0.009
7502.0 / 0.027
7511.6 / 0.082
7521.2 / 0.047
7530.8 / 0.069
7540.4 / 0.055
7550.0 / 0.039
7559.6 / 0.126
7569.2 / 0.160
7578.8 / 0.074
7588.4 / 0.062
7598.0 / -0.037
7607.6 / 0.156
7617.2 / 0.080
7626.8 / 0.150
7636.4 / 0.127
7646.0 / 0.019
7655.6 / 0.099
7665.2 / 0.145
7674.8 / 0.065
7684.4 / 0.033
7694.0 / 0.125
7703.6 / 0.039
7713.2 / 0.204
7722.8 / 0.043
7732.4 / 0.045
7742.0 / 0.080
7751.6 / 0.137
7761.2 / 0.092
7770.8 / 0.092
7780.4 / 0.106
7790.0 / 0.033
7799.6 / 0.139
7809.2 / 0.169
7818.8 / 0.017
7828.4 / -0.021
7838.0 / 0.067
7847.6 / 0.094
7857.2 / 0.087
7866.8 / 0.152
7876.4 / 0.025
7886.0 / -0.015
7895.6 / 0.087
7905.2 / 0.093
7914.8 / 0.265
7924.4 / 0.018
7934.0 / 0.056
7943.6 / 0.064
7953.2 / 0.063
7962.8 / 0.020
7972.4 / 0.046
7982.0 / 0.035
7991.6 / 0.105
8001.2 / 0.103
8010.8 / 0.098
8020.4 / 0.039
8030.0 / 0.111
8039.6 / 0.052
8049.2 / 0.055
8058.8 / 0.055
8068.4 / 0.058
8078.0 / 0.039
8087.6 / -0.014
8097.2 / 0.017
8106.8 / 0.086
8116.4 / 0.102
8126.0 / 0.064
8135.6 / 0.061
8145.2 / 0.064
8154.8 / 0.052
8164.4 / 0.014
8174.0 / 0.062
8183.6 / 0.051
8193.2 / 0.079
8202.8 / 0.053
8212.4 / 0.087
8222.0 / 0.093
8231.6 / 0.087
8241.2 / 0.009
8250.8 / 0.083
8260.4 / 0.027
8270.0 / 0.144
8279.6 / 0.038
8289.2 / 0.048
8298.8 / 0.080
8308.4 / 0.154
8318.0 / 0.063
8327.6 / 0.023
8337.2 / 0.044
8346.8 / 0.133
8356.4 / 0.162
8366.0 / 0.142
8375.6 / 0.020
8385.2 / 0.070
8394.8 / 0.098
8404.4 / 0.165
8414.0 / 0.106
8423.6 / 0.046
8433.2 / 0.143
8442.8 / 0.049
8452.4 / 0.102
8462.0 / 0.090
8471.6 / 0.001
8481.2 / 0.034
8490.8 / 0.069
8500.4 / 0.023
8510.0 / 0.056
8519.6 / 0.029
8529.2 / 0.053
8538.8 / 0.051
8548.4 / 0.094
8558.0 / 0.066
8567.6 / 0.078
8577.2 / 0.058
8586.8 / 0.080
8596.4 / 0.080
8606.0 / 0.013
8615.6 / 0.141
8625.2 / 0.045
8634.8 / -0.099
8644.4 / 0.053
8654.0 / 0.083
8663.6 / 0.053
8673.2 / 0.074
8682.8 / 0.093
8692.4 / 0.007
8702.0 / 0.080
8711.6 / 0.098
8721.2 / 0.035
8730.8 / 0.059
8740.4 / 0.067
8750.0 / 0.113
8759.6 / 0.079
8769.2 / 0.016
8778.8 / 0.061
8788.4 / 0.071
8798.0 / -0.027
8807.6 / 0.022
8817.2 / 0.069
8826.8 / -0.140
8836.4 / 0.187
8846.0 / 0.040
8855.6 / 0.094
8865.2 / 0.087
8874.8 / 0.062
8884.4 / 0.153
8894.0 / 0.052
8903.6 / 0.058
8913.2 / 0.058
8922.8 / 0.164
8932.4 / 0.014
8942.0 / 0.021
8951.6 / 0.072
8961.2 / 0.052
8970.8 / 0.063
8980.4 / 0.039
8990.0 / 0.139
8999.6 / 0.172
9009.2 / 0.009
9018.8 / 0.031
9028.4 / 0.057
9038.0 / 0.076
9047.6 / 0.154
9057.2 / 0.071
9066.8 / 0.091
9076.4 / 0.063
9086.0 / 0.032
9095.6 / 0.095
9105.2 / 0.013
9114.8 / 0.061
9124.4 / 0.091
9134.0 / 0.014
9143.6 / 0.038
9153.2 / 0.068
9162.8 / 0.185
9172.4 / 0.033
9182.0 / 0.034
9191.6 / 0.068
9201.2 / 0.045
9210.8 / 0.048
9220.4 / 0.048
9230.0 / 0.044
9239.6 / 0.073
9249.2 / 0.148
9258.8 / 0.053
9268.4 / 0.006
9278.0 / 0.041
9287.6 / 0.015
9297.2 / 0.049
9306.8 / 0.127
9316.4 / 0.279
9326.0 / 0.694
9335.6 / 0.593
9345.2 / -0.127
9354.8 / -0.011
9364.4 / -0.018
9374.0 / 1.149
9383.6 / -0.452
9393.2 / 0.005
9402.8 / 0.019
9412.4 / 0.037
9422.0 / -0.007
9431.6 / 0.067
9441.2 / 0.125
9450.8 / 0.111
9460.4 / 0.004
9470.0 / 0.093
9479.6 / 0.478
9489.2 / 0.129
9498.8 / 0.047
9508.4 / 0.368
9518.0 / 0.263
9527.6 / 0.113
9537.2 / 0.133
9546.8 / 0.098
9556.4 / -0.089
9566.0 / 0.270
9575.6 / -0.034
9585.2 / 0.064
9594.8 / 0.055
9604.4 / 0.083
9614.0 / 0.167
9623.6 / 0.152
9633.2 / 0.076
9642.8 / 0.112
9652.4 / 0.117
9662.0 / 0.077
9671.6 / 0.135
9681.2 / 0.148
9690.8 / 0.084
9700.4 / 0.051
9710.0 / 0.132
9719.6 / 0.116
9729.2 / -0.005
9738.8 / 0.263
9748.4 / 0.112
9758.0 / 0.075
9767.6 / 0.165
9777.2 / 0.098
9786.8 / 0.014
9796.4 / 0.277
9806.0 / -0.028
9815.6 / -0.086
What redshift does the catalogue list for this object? 1.50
